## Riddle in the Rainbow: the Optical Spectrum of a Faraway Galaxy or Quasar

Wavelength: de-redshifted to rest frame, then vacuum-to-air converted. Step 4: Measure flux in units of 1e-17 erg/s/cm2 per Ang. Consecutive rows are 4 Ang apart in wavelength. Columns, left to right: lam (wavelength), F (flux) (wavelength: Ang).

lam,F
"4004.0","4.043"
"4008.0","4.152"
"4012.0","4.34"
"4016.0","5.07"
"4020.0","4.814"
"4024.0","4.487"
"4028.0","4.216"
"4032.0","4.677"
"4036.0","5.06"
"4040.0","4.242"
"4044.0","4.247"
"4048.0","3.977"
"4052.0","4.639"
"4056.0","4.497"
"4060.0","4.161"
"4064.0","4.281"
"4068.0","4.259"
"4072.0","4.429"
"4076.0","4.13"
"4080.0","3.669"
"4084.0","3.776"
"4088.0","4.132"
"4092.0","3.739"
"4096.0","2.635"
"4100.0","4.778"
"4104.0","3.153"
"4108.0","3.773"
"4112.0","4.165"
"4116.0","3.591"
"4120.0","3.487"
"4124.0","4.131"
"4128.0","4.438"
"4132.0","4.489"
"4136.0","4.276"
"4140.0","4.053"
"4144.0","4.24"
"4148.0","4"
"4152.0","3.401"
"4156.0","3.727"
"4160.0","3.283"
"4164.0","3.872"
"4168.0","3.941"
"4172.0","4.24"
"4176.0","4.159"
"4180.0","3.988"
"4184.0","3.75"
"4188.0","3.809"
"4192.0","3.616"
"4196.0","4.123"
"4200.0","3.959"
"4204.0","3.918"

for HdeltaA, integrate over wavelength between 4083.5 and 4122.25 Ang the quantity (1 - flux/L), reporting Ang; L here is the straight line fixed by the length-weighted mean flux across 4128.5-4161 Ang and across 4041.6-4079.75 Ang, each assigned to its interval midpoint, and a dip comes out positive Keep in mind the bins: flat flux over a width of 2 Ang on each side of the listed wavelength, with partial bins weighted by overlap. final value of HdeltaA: 3.72 Ang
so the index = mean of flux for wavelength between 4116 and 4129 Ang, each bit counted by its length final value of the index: 3.92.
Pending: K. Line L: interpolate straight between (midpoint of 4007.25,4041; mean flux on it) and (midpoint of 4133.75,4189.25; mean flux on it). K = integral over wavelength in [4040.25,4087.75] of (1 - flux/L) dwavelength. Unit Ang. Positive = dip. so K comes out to 2.2 Ang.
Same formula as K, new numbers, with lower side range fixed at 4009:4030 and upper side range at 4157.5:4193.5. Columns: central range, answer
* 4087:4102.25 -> 1.6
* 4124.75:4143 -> -1.1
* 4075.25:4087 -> 1.2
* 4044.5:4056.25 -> 0.2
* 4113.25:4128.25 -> 0.9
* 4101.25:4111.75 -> 1.2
